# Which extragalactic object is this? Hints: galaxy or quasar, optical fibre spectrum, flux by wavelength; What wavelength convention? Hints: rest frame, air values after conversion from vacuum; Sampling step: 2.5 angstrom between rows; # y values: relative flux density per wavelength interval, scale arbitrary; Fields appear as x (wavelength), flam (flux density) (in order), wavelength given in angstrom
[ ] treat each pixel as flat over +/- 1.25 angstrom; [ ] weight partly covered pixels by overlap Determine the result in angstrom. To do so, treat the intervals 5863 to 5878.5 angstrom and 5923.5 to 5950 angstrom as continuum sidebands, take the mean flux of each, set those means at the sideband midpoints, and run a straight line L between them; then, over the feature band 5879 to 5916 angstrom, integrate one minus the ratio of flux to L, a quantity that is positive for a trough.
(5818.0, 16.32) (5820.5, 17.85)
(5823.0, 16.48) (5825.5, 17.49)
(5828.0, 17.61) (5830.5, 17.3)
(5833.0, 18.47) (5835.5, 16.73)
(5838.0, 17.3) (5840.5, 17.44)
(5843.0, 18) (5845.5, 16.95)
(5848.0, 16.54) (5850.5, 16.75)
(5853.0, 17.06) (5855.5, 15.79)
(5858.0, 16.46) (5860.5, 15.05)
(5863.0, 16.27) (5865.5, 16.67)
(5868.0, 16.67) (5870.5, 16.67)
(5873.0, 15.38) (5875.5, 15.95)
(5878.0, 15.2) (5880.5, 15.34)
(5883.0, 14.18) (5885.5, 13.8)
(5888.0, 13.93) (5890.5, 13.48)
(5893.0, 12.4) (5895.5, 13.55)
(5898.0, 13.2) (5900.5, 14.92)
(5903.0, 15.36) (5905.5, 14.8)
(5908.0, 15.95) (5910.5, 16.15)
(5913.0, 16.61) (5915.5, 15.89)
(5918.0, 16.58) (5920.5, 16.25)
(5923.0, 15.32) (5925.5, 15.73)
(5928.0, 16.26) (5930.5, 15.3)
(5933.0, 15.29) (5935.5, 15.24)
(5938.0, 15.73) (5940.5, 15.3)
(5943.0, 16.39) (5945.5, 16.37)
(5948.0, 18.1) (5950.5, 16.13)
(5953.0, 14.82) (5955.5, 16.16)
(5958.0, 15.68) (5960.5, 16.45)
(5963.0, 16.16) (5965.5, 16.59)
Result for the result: 3.3 angstrom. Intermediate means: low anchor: 16.1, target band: 14.6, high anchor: 16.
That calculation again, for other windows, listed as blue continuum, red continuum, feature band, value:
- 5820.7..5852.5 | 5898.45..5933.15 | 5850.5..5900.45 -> 4.15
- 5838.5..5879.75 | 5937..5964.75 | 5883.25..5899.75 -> 2.87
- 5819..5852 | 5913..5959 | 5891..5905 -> 2.16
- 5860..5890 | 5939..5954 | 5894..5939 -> 1.22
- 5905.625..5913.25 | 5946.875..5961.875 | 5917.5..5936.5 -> 0.41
